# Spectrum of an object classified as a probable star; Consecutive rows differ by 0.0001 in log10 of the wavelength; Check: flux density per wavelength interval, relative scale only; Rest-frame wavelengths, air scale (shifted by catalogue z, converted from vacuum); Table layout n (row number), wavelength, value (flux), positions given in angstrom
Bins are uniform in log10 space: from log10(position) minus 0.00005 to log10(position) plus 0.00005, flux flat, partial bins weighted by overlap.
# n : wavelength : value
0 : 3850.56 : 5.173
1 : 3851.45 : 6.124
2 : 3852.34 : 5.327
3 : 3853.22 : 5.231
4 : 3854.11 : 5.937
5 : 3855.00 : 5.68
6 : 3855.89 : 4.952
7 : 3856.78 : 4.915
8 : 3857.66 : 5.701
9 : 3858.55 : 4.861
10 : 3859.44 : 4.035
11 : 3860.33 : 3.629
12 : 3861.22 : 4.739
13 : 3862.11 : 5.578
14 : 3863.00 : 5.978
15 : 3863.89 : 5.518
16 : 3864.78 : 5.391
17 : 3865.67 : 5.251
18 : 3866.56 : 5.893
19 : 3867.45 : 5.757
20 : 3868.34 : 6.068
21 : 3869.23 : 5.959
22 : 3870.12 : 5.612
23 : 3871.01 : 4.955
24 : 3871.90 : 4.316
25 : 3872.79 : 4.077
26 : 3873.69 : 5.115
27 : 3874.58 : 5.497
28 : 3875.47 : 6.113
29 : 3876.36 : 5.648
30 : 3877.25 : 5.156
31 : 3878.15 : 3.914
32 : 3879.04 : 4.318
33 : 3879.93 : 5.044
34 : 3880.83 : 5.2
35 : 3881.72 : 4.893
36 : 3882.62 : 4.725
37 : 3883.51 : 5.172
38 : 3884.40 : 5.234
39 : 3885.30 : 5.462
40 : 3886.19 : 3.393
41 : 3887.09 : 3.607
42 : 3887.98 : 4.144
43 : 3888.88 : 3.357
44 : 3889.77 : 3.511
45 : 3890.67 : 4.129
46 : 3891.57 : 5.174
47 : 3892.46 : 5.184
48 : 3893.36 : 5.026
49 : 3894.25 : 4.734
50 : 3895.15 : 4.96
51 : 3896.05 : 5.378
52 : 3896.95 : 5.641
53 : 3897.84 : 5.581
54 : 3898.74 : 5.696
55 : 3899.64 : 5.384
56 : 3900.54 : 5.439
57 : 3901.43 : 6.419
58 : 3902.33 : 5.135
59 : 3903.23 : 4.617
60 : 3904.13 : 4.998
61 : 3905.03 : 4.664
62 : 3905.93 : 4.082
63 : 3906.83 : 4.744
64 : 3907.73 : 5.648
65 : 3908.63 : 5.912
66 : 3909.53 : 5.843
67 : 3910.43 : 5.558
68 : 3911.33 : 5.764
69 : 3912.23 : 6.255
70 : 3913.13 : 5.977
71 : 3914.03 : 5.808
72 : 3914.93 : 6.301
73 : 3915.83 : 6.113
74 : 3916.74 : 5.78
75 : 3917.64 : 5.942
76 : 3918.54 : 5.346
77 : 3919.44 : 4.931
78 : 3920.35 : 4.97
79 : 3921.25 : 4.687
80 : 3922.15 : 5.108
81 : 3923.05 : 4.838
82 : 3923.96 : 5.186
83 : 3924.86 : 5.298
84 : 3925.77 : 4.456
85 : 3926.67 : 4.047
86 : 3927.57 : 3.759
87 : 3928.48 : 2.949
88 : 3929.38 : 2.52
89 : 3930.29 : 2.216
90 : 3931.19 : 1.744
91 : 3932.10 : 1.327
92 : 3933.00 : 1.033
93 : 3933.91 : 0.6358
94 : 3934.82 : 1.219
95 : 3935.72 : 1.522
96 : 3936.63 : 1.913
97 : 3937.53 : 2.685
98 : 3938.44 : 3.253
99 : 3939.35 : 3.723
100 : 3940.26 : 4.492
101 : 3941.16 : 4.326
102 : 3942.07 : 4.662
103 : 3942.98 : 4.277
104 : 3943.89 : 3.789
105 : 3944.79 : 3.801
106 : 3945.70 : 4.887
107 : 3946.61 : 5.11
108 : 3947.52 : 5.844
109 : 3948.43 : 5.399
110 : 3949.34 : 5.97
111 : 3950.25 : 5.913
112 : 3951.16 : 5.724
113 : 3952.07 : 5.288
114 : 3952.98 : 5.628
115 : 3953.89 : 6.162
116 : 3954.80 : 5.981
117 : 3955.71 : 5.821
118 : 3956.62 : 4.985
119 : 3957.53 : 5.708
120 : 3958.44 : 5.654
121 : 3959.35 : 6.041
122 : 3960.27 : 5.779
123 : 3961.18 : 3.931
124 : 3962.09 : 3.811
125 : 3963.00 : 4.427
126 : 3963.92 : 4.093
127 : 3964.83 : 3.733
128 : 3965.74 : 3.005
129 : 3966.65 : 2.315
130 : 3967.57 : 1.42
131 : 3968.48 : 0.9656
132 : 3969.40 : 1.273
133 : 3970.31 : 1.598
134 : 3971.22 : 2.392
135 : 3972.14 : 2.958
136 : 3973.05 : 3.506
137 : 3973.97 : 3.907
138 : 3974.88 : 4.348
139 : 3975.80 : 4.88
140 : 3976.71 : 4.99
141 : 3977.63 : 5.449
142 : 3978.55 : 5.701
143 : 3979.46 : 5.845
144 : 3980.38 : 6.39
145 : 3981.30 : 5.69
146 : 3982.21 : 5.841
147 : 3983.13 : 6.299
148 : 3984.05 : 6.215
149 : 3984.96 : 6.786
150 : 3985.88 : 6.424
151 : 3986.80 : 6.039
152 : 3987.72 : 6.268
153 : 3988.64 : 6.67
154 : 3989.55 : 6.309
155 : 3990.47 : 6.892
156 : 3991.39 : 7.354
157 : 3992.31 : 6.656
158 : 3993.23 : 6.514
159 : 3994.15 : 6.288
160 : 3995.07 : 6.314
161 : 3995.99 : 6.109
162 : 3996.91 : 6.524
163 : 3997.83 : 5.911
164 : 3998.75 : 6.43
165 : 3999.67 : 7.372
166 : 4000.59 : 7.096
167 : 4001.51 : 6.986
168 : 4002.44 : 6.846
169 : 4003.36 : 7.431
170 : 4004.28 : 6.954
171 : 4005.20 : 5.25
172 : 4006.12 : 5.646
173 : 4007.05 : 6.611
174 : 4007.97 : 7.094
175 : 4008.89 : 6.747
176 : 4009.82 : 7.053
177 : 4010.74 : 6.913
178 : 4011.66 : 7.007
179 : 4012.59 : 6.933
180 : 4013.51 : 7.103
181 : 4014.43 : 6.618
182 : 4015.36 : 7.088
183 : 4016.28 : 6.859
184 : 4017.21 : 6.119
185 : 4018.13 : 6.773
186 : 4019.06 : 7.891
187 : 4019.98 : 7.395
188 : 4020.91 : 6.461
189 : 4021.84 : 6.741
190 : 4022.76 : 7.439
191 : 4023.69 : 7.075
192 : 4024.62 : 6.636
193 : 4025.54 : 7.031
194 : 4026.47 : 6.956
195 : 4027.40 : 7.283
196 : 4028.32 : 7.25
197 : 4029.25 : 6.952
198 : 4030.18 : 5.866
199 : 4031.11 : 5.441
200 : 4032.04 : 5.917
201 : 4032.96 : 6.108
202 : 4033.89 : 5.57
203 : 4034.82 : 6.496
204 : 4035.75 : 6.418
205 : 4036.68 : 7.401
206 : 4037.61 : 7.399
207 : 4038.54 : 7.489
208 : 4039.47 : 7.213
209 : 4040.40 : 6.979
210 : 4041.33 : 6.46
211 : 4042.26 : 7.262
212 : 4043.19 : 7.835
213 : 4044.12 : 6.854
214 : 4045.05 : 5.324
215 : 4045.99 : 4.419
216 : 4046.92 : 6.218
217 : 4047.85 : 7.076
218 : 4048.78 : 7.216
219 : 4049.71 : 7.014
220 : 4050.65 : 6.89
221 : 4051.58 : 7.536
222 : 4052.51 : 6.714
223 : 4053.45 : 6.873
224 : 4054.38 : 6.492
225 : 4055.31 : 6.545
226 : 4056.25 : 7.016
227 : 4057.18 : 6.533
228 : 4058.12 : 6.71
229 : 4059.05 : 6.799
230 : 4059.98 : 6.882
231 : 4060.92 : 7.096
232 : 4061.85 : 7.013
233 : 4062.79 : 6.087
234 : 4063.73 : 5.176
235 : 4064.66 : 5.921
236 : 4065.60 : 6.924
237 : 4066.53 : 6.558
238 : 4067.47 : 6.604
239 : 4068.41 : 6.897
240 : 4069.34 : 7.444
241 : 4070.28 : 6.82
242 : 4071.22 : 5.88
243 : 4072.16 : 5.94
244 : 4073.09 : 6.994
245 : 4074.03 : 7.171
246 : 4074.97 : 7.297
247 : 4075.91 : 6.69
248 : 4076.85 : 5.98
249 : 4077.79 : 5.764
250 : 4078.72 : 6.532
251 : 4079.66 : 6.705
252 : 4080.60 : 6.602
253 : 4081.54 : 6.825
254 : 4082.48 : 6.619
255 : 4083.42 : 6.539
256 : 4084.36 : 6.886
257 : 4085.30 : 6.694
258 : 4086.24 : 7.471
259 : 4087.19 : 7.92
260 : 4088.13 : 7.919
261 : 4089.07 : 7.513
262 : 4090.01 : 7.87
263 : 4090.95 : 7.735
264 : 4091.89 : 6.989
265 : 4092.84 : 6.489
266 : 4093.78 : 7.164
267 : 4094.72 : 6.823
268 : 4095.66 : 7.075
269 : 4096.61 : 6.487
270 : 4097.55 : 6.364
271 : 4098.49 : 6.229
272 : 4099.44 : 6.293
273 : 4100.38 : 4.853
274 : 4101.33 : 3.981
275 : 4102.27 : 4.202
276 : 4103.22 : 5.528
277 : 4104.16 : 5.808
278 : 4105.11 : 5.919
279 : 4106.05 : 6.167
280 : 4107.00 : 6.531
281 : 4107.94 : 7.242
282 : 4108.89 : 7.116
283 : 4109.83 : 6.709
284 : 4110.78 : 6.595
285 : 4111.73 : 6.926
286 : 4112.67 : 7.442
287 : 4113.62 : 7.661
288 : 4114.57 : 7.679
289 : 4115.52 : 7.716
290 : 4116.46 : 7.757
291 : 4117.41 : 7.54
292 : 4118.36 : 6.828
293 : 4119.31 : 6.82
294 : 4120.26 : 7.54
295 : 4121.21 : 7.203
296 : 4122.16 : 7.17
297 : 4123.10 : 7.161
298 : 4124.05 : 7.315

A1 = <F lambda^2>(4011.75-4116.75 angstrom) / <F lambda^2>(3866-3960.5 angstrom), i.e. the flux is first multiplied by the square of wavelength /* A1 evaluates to 1.5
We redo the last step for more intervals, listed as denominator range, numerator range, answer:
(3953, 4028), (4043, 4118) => 1.20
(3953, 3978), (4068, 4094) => 1.80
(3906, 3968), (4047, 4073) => 1.60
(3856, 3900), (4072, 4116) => 1.49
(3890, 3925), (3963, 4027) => 1.15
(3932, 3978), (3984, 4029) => 1.74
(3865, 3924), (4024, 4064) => 1.39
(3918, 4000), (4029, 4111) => 1.50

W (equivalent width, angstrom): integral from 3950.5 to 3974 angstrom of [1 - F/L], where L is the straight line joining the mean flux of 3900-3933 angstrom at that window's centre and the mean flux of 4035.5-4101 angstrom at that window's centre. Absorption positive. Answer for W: 5.5 angstrom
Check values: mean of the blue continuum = 4.79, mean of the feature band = 4.1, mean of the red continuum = 6.74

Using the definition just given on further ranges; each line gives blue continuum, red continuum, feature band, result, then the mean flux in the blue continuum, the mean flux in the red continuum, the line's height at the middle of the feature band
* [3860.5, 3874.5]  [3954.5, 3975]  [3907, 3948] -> 1.3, 5.32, 3.78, 4.37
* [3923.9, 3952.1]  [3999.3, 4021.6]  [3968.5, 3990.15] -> 2.3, 3.68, 6.84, 5.48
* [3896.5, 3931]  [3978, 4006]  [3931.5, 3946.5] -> 6.9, 5.07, 6.44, 5.51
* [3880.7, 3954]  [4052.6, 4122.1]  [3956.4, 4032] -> -3.0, 4.59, 6.71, 5.55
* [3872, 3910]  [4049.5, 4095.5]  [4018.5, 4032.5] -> -1.1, 4.95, 6.81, 6.33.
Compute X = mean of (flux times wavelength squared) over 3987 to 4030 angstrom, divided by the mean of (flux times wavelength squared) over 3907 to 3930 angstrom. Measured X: 1.38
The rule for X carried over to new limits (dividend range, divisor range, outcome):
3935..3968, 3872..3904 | 0.94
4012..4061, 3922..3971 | 1.81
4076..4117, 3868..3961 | 1.54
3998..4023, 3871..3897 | 1.53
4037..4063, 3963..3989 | 1.58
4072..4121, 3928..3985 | 1.76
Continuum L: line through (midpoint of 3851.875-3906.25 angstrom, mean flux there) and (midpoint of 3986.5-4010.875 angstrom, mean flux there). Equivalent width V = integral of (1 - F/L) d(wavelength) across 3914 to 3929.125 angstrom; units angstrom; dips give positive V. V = 1.65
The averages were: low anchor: 5.04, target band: 4.98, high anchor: 6.6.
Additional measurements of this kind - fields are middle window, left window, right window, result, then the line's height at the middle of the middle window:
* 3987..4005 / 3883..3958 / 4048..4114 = -3.42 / 5.59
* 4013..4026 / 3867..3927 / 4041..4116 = -1.66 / 6.16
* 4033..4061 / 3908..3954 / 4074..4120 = -3.31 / 6.03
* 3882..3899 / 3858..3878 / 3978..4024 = 2.25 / 5.45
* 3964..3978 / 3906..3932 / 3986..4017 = 6.72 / 5.99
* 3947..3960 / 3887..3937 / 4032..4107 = -1.69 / 5.06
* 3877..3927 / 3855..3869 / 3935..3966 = -1.24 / 4.96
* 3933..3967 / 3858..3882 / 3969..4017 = 8.15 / 5.68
